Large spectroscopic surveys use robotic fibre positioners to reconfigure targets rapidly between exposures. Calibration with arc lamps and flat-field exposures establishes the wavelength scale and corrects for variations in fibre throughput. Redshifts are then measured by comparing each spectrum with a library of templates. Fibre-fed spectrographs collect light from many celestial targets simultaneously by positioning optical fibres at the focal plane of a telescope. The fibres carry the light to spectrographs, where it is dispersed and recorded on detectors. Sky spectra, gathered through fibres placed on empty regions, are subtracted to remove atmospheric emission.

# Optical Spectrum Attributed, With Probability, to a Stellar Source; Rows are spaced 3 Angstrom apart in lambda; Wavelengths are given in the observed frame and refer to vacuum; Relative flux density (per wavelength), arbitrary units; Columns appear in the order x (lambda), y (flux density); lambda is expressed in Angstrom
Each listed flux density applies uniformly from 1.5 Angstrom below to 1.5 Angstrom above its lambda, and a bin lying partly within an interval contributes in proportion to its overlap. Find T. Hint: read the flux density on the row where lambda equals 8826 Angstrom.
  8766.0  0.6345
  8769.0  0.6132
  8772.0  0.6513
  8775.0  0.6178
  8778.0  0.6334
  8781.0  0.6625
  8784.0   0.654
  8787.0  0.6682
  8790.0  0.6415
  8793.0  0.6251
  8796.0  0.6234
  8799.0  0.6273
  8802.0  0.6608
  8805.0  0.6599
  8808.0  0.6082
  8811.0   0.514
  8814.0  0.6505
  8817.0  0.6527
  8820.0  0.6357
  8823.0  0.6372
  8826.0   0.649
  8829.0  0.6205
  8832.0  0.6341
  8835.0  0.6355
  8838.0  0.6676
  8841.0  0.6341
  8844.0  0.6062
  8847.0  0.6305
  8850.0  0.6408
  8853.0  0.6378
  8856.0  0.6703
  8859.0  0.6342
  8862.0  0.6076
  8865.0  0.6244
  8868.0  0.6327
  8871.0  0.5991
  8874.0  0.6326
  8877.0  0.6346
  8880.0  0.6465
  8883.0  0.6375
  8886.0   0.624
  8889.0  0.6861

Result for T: 0.649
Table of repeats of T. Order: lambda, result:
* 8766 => 0.6345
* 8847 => 0.6305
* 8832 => 0.6341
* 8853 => 0.6378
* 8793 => 0.6251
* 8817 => 0.6527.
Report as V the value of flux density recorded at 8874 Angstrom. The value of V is 0.6326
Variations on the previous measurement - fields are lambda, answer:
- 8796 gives 0.6234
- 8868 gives 0.6327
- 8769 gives 0.6132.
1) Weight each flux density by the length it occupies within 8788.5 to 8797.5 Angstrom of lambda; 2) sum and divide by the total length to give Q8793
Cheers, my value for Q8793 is 0.63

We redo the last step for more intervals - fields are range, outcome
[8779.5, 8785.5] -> 0.658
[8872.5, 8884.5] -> 0.638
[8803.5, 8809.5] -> 0.634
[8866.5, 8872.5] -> 0.616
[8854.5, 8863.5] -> 0.637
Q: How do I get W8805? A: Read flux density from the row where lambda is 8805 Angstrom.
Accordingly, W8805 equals 0.6599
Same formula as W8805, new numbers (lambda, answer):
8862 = 0.6076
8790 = 0.6415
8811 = 0.514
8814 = 0.6505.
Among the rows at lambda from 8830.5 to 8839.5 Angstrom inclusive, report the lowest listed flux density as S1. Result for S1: 0.6341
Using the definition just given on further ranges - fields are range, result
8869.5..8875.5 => 0.5991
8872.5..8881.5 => 0.6326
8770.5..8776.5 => 0.6178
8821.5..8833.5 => 0.6205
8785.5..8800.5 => 0.6234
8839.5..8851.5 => 0.6062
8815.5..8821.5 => 0.6357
